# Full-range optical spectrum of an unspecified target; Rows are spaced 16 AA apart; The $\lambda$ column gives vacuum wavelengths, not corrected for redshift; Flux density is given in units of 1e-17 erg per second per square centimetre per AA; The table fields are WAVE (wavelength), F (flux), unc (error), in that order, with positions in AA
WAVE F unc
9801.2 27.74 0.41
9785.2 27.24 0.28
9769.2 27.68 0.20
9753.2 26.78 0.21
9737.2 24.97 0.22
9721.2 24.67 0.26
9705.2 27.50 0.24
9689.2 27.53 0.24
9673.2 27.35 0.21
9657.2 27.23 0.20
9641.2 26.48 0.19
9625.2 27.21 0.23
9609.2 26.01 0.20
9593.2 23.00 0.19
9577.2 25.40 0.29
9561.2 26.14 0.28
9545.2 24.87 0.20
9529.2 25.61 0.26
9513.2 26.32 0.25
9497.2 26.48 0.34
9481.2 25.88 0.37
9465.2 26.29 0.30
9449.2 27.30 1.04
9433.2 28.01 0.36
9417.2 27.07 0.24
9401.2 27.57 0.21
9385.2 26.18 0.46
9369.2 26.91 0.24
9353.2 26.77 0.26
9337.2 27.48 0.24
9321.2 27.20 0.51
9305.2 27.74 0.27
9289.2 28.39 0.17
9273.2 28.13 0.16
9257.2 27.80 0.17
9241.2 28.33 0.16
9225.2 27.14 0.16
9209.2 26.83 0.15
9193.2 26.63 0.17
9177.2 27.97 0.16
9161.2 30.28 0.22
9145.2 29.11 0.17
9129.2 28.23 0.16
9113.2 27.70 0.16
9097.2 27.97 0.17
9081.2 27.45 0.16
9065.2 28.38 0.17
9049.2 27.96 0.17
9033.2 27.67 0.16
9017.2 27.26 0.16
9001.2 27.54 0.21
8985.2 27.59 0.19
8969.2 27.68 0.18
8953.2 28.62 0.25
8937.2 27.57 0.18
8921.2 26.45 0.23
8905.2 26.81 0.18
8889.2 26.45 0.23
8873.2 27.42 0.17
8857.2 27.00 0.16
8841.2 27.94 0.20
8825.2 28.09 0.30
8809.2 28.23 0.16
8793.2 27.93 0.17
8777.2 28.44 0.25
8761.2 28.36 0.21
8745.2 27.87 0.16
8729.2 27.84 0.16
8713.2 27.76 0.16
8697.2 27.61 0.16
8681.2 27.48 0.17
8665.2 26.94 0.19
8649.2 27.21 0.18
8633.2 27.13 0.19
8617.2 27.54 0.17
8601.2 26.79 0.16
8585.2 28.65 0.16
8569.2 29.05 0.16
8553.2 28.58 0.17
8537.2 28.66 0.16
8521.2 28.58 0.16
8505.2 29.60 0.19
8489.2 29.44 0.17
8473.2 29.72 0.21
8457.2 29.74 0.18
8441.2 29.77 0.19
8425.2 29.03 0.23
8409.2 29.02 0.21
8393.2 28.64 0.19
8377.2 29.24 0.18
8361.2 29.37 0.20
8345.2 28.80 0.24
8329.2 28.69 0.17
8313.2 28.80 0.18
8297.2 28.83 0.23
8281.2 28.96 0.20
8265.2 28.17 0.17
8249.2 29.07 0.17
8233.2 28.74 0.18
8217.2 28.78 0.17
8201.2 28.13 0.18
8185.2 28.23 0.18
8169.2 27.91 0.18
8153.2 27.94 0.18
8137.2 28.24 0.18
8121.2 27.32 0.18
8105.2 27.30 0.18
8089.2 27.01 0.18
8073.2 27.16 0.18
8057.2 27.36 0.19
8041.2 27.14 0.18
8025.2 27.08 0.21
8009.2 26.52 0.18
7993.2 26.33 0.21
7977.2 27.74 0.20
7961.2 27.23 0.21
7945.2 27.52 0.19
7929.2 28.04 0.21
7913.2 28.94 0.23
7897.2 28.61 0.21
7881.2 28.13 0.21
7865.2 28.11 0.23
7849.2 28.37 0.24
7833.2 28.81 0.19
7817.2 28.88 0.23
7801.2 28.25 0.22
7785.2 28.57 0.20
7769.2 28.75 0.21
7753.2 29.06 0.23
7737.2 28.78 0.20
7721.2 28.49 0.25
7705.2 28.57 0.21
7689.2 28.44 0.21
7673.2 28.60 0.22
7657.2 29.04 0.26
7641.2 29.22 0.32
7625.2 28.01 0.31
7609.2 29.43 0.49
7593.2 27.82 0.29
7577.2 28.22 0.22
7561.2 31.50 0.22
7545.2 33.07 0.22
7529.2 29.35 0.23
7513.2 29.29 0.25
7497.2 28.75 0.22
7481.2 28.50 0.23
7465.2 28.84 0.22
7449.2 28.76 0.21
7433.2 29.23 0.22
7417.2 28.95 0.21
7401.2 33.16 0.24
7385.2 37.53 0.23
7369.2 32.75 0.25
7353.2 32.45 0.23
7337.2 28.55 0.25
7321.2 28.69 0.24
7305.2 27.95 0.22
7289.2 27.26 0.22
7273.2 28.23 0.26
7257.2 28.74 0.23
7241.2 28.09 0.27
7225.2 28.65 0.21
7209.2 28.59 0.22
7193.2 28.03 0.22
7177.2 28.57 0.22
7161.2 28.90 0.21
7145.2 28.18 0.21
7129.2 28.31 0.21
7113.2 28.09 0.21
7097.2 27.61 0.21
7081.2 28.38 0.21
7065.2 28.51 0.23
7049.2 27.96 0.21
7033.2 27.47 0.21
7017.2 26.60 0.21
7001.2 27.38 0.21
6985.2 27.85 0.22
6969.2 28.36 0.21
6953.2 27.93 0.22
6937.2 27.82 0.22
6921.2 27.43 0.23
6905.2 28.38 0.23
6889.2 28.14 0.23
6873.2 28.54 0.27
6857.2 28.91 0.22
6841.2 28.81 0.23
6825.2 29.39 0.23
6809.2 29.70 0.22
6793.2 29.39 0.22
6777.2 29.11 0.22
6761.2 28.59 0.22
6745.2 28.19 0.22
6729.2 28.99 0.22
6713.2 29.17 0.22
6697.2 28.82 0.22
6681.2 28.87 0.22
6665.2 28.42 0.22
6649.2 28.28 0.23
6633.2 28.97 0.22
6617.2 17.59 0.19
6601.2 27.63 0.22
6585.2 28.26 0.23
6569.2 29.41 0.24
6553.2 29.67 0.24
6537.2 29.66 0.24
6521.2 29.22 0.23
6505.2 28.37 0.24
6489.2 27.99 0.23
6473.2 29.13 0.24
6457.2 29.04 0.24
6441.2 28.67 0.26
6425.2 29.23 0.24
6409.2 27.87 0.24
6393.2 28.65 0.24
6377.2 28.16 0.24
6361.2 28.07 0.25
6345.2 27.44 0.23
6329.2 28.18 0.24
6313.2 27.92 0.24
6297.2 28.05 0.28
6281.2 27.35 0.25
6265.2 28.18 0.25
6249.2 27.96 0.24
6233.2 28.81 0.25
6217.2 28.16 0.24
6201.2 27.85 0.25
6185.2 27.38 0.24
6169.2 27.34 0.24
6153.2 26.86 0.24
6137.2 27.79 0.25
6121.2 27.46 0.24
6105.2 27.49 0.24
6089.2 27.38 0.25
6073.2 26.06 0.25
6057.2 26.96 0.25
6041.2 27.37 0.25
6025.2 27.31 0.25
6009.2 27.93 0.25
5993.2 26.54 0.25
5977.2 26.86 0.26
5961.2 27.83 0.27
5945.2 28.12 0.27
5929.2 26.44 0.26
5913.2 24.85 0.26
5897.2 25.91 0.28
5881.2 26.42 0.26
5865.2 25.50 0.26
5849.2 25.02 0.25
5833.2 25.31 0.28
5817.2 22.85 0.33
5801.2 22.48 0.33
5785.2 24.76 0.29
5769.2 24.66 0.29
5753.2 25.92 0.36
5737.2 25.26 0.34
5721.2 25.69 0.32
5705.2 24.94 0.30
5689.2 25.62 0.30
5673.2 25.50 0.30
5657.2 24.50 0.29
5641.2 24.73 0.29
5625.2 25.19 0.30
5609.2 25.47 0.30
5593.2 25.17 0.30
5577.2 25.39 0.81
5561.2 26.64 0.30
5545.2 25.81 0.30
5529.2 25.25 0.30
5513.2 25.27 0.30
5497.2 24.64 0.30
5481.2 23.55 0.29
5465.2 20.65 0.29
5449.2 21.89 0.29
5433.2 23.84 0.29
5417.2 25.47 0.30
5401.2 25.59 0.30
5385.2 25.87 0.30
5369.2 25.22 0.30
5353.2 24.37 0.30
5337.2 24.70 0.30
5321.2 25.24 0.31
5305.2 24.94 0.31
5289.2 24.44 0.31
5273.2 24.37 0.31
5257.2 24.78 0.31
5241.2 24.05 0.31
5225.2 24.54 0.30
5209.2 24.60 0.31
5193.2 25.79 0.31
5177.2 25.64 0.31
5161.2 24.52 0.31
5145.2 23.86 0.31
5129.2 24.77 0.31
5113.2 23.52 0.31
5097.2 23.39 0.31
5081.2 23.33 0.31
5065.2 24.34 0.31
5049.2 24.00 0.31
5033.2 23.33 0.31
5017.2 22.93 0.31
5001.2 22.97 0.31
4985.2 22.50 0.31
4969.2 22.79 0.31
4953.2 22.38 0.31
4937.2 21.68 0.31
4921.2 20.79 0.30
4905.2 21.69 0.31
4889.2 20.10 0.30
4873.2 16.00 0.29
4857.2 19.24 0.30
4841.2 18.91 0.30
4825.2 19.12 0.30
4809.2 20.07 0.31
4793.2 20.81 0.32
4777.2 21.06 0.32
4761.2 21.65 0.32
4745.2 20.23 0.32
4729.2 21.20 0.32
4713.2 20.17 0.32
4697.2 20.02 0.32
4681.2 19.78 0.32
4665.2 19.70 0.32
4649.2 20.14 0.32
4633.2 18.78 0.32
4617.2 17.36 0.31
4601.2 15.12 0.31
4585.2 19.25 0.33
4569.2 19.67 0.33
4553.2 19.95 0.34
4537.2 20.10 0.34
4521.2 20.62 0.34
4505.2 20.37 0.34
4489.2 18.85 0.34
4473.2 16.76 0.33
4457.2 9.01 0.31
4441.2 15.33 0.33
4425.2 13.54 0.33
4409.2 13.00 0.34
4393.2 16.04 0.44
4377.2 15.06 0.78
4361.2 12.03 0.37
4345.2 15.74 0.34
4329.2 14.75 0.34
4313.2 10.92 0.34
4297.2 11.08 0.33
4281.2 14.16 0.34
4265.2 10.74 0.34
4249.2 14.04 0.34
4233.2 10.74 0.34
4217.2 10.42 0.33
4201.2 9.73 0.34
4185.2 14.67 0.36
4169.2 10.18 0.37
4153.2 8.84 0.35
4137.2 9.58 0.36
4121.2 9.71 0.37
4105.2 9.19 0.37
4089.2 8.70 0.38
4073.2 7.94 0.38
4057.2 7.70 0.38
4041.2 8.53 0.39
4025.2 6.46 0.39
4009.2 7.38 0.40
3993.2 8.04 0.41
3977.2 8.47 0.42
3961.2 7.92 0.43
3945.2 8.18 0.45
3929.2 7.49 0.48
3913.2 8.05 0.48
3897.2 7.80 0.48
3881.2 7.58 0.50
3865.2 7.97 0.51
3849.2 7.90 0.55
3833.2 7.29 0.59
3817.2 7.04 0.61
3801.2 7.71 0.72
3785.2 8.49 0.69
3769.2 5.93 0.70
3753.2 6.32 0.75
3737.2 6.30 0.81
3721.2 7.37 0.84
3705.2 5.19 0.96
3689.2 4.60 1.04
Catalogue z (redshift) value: 0.122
